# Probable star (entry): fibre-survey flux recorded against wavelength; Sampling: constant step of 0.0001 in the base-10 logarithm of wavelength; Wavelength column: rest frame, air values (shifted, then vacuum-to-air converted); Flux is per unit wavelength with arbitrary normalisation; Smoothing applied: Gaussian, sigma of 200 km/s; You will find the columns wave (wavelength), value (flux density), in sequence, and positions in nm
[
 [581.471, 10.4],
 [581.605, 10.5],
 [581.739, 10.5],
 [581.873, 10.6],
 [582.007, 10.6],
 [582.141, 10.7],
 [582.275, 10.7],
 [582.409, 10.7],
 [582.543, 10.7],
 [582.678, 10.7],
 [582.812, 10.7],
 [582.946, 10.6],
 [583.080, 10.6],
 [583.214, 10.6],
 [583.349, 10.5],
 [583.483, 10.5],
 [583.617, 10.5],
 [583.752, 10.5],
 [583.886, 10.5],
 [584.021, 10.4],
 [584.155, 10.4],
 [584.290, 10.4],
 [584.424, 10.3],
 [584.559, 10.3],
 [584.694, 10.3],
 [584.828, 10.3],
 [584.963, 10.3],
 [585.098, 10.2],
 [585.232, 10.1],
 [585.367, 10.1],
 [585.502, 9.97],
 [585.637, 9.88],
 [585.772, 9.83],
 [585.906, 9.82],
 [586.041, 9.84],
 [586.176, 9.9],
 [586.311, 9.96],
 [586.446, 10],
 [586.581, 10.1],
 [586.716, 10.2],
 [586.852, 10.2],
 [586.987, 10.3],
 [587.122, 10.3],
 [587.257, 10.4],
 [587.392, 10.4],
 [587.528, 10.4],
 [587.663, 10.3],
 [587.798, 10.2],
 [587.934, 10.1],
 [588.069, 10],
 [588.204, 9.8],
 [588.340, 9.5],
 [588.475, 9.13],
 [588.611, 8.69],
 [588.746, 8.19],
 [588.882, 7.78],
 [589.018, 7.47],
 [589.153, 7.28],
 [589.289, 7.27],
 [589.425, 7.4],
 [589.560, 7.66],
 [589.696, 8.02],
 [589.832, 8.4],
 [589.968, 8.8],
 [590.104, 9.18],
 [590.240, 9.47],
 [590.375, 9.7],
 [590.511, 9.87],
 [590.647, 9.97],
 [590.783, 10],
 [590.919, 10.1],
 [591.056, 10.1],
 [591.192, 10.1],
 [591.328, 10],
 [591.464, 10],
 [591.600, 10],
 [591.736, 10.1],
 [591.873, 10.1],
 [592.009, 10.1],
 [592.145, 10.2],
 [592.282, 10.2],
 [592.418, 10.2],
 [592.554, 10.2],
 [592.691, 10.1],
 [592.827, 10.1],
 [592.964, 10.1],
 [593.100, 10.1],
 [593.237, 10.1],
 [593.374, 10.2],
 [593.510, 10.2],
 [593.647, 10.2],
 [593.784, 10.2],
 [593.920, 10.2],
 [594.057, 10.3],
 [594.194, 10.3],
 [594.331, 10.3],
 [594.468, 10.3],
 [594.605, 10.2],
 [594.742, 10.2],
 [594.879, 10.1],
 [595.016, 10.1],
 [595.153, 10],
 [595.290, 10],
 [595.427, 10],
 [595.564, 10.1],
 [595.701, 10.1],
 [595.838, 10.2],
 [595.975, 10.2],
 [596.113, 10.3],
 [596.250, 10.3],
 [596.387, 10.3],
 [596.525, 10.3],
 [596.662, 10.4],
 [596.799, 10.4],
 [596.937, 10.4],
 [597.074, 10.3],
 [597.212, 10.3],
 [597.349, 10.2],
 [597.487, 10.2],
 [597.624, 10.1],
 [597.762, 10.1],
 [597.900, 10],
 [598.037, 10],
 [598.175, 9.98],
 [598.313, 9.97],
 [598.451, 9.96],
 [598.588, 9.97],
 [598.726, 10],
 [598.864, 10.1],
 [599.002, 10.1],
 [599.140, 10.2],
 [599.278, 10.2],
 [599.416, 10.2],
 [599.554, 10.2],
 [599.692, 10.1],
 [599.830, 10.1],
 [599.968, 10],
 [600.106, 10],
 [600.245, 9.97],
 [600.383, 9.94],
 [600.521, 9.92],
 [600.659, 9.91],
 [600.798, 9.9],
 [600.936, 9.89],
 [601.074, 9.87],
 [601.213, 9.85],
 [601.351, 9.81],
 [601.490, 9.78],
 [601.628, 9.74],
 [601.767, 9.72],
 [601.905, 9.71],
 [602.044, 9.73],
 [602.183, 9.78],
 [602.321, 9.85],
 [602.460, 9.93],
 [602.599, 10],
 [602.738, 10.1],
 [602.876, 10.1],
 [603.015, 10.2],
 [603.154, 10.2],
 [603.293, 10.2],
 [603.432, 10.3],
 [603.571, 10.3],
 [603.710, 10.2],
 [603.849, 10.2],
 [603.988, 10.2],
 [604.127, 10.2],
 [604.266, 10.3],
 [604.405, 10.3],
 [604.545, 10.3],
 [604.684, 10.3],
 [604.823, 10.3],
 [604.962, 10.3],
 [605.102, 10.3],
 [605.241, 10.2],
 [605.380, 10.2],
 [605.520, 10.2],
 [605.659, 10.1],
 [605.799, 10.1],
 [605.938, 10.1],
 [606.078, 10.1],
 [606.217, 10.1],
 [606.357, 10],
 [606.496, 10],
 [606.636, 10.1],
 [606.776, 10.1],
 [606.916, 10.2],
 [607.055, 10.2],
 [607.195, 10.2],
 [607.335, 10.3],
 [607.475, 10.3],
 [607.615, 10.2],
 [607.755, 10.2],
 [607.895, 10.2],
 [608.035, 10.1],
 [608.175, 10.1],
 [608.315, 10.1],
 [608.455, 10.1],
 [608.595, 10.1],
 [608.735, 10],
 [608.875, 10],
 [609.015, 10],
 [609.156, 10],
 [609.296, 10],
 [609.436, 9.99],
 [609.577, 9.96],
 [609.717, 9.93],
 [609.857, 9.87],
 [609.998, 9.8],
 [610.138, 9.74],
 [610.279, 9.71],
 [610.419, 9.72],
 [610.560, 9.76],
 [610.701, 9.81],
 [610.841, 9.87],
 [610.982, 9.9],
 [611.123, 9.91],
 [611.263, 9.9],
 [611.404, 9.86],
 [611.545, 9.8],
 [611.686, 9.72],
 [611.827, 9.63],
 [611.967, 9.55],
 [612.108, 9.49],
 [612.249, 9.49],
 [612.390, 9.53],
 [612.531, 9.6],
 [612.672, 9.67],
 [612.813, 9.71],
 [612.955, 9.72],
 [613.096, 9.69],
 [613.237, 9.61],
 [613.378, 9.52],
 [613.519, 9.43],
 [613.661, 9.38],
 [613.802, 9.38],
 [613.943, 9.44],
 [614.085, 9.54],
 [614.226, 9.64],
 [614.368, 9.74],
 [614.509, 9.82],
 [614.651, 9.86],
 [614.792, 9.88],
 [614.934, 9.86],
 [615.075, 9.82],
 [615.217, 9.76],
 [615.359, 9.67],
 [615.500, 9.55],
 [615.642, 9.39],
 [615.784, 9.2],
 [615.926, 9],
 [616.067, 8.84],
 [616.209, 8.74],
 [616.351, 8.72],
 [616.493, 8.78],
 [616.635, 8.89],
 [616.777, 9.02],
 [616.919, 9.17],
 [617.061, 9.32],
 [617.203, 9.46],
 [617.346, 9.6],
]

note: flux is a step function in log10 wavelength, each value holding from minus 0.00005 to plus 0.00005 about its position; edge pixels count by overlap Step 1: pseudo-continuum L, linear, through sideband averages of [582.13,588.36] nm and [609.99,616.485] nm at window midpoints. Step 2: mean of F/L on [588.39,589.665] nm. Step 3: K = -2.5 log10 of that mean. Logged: 0.28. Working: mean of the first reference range 10.3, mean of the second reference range 9.59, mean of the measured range 7.9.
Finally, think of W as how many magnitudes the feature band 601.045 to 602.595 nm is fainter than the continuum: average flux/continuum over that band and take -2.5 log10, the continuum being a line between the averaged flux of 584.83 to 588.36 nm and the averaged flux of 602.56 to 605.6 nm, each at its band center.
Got 0.04 mag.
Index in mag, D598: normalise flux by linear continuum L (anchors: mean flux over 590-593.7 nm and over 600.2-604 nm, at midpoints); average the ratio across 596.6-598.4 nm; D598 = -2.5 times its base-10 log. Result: -0.02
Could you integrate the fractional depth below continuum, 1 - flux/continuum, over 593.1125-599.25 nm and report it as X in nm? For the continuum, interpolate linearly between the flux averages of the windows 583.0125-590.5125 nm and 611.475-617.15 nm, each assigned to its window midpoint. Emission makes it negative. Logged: -0.36 nm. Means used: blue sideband 9.68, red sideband 9.46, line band 10.2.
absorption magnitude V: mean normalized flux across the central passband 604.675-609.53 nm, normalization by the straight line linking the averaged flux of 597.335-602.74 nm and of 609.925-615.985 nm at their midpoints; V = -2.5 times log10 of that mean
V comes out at -0.04 mag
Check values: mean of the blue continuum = 9.97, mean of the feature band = 10.1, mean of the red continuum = 9.65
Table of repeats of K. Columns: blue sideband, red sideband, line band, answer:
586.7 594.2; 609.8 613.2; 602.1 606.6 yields -0.050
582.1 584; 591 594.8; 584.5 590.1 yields 0.102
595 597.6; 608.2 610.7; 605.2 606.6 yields -0.011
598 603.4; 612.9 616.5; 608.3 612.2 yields -0.025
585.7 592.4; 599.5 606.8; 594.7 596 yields -0.036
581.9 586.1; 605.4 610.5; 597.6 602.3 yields 0.021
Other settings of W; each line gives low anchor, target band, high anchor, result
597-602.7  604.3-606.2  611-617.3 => -0.04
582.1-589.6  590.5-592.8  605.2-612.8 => -0.02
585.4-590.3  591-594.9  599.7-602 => -0.07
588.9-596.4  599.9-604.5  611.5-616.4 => -0.04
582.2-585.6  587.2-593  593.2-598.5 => 0.09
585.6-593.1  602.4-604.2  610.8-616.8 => -0.07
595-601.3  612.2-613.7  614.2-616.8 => -0.01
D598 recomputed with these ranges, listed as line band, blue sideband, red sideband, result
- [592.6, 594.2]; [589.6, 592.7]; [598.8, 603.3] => -0.04 mag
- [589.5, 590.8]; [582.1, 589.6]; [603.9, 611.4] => 0.10 mag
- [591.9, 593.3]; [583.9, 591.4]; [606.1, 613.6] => -0.05 mag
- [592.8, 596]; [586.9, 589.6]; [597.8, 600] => -0.05 mag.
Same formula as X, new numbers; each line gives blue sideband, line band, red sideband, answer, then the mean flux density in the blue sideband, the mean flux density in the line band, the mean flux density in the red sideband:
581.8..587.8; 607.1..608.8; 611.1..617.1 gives -0.086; 10.3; 10.2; 9.49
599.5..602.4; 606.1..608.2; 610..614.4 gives -0.084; 9.89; 10.2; 9.66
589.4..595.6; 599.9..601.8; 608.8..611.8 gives -0.003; 9.87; 9.88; 9.86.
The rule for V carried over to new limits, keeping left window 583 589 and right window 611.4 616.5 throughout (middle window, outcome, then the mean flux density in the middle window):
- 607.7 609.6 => -0.05 mag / 10.1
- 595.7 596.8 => -0.05 mag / 10.3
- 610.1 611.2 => -0.03 mag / 9.8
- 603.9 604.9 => -0.06 mag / 10.3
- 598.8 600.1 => -0.04 mag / 10.1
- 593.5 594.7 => -0.04 mag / 10.2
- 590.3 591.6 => -0.01 mag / 9.98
